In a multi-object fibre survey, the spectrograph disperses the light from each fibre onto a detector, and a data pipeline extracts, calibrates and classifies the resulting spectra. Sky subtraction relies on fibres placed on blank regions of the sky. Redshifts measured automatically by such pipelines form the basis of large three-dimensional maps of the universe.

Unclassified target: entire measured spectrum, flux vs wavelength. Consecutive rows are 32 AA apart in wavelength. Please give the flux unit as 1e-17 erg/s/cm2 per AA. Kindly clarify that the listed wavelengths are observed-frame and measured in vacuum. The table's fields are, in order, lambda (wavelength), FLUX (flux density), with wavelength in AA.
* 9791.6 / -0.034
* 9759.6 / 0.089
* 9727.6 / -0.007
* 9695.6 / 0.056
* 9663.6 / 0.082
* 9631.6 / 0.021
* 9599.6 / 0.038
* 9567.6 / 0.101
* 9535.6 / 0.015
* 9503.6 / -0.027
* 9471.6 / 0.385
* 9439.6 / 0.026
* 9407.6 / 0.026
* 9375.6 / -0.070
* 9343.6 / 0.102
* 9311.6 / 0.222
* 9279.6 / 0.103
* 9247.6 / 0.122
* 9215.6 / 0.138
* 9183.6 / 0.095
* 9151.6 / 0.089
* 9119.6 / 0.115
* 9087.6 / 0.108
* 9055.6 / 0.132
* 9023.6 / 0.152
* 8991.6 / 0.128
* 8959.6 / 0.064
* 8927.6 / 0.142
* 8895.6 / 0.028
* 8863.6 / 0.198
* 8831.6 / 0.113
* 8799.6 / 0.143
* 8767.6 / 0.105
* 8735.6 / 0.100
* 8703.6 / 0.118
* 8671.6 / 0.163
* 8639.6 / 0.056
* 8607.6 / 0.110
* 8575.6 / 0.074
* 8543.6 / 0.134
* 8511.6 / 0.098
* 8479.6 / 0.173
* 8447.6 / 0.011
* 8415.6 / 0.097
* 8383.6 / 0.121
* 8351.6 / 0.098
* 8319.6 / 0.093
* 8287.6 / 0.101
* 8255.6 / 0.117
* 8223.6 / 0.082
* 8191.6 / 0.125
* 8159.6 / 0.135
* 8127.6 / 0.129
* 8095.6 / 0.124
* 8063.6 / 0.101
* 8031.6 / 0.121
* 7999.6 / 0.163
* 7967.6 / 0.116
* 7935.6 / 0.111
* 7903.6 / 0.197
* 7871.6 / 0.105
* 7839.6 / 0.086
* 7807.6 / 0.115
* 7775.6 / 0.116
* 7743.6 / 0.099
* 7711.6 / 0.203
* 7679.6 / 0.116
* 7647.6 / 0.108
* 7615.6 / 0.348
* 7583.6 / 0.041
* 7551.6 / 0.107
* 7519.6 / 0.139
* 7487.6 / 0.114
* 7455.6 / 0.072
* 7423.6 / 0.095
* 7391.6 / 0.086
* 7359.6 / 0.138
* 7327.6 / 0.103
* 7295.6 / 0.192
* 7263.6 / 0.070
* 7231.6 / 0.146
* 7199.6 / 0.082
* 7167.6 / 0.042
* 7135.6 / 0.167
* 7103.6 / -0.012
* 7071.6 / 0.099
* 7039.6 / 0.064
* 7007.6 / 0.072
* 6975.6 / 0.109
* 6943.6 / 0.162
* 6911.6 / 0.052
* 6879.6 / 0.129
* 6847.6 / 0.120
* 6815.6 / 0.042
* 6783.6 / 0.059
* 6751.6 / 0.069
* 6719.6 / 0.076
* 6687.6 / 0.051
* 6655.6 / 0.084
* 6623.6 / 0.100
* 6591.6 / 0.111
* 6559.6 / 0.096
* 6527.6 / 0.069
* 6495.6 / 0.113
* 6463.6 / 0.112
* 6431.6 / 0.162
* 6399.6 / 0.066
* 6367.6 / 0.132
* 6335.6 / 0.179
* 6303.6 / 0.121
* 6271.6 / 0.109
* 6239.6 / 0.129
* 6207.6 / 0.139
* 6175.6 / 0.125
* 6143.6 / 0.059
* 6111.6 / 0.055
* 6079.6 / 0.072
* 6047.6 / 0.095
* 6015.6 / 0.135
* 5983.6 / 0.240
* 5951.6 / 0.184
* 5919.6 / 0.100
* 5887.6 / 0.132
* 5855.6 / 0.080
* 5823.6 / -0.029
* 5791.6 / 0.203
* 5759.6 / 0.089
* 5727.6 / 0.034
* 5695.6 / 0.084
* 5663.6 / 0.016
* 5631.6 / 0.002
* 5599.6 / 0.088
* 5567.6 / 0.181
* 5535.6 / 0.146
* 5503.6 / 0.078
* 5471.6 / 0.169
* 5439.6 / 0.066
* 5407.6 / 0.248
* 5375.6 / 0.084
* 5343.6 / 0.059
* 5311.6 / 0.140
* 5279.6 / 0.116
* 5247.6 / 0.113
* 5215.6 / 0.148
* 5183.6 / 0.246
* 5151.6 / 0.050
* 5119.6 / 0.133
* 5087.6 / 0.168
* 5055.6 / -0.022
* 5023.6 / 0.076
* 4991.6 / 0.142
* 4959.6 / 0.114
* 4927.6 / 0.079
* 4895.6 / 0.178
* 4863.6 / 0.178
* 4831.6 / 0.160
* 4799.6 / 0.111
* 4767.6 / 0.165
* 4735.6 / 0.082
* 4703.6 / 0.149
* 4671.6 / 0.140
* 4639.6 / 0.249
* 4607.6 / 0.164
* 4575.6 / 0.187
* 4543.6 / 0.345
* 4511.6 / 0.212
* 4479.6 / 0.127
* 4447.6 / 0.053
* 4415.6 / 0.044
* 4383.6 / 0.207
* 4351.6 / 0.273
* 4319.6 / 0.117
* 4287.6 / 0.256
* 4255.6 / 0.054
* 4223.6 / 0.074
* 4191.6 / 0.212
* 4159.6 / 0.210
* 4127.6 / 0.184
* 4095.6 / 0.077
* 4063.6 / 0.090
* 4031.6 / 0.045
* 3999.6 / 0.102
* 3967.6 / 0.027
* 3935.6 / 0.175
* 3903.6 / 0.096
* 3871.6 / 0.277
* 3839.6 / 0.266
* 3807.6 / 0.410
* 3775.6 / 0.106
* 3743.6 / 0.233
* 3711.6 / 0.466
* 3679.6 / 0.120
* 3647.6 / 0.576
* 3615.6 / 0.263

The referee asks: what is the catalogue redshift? 1.04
